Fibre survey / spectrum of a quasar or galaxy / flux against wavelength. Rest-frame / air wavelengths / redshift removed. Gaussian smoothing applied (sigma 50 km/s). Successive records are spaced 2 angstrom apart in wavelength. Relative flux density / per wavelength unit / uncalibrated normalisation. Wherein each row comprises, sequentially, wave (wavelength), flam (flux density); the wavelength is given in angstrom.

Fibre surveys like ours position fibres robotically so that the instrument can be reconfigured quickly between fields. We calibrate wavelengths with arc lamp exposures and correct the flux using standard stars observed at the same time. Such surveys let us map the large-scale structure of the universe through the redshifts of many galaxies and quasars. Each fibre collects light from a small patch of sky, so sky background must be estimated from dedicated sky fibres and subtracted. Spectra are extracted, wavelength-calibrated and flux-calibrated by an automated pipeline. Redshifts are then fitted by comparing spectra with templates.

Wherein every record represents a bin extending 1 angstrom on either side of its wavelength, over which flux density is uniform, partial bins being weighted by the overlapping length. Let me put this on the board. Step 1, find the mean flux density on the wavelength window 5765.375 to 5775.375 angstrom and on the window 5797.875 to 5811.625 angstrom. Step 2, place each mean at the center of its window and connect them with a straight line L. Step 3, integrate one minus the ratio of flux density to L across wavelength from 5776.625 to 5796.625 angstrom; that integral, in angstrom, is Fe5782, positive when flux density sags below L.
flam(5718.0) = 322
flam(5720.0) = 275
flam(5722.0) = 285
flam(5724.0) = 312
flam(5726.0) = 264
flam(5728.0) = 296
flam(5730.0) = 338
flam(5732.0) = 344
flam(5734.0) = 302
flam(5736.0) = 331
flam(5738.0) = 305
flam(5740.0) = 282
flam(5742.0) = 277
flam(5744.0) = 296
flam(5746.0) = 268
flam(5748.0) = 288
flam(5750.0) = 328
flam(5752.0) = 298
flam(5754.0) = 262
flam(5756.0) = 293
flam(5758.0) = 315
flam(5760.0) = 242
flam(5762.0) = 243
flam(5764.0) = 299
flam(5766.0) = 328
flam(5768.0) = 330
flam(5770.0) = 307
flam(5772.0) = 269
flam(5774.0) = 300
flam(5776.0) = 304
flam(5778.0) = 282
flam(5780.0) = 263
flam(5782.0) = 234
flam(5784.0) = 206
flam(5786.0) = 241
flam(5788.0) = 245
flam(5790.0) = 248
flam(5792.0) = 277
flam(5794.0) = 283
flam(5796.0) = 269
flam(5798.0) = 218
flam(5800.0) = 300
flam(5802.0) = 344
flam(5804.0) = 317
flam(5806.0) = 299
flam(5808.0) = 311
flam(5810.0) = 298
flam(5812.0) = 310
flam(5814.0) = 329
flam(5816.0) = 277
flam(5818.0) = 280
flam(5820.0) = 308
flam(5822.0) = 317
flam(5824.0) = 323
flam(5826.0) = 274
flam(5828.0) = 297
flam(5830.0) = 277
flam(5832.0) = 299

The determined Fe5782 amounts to 3.2 angstrom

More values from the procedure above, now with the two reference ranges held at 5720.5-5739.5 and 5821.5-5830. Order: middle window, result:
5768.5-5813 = 3.4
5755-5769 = 0.5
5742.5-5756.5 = 0.7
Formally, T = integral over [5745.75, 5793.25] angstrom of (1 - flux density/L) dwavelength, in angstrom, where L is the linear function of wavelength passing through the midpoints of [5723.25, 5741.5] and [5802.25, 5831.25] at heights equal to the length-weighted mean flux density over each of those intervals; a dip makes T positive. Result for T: 4.21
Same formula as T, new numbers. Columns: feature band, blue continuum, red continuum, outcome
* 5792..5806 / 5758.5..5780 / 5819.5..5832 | 0.3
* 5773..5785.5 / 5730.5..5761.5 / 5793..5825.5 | 1.4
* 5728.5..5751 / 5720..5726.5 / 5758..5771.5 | -1.3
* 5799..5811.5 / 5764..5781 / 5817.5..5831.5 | -0.6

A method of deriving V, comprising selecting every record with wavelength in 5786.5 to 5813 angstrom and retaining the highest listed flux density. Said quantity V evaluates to 344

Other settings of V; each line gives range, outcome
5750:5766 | 328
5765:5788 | 330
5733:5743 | 331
